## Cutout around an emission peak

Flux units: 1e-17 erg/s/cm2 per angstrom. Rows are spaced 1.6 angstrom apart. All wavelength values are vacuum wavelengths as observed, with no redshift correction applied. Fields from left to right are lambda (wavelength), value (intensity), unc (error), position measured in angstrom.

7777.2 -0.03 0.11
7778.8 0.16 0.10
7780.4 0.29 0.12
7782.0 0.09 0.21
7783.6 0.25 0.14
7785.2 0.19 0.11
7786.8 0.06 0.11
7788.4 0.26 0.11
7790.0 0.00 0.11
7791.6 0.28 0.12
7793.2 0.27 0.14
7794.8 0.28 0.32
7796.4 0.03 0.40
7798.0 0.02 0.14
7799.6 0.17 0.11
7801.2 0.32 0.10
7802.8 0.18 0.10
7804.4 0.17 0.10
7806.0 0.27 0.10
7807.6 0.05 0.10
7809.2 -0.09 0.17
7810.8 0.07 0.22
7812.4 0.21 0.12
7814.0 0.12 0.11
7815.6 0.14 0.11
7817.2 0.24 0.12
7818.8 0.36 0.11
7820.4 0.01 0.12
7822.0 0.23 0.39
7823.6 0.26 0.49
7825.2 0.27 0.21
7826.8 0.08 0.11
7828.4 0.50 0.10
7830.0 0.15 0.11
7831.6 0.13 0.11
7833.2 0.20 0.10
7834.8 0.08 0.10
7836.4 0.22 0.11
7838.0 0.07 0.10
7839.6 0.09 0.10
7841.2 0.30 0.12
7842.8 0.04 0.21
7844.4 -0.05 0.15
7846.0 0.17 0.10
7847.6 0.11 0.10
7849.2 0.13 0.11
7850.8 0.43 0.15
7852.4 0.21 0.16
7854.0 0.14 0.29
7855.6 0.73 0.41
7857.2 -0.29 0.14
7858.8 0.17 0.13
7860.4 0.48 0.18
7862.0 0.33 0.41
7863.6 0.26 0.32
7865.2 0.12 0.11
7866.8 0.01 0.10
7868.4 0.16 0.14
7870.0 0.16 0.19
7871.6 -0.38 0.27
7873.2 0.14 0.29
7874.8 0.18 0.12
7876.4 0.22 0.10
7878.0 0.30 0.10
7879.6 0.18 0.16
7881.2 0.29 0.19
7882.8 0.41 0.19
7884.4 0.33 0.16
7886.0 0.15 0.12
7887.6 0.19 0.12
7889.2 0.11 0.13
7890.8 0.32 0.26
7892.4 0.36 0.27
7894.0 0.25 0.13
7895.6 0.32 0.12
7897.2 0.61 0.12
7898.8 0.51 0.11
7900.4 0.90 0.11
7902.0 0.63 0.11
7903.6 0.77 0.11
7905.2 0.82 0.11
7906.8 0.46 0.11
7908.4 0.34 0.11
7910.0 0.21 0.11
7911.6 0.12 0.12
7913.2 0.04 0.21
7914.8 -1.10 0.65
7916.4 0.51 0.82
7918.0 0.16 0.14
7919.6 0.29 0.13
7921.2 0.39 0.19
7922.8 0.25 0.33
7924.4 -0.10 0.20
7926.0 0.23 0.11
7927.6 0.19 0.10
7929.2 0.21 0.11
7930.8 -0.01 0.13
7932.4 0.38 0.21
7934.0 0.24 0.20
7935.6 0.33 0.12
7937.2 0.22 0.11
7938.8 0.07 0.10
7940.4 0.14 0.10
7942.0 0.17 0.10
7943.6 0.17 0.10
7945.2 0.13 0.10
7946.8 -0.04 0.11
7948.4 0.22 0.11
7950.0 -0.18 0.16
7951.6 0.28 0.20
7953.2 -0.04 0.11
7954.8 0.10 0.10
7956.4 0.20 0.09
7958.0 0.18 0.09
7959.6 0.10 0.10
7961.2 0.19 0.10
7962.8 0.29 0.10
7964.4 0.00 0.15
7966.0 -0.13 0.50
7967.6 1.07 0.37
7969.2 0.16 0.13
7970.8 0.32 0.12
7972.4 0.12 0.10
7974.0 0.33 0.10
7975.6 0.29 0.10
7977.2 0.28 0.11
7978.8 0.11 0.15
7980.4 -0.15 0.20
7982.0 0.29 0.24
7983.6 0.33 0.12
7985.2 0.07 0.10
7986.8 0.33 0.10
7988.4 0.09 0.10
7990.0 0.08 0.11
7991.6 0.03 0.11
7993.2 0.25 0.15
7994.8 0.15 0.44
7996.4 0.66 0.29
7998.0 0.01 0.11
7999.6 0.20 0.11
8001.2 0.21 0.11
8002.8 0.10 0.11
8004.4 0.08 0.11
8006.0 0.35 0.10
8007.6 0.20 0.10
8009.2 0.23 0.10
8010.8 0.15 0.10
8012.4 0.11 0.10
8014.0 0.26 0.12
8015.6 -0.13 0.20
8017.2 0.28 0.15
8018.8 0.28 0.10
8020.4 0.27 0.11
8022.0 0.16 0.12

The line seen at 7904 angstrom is [O II]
